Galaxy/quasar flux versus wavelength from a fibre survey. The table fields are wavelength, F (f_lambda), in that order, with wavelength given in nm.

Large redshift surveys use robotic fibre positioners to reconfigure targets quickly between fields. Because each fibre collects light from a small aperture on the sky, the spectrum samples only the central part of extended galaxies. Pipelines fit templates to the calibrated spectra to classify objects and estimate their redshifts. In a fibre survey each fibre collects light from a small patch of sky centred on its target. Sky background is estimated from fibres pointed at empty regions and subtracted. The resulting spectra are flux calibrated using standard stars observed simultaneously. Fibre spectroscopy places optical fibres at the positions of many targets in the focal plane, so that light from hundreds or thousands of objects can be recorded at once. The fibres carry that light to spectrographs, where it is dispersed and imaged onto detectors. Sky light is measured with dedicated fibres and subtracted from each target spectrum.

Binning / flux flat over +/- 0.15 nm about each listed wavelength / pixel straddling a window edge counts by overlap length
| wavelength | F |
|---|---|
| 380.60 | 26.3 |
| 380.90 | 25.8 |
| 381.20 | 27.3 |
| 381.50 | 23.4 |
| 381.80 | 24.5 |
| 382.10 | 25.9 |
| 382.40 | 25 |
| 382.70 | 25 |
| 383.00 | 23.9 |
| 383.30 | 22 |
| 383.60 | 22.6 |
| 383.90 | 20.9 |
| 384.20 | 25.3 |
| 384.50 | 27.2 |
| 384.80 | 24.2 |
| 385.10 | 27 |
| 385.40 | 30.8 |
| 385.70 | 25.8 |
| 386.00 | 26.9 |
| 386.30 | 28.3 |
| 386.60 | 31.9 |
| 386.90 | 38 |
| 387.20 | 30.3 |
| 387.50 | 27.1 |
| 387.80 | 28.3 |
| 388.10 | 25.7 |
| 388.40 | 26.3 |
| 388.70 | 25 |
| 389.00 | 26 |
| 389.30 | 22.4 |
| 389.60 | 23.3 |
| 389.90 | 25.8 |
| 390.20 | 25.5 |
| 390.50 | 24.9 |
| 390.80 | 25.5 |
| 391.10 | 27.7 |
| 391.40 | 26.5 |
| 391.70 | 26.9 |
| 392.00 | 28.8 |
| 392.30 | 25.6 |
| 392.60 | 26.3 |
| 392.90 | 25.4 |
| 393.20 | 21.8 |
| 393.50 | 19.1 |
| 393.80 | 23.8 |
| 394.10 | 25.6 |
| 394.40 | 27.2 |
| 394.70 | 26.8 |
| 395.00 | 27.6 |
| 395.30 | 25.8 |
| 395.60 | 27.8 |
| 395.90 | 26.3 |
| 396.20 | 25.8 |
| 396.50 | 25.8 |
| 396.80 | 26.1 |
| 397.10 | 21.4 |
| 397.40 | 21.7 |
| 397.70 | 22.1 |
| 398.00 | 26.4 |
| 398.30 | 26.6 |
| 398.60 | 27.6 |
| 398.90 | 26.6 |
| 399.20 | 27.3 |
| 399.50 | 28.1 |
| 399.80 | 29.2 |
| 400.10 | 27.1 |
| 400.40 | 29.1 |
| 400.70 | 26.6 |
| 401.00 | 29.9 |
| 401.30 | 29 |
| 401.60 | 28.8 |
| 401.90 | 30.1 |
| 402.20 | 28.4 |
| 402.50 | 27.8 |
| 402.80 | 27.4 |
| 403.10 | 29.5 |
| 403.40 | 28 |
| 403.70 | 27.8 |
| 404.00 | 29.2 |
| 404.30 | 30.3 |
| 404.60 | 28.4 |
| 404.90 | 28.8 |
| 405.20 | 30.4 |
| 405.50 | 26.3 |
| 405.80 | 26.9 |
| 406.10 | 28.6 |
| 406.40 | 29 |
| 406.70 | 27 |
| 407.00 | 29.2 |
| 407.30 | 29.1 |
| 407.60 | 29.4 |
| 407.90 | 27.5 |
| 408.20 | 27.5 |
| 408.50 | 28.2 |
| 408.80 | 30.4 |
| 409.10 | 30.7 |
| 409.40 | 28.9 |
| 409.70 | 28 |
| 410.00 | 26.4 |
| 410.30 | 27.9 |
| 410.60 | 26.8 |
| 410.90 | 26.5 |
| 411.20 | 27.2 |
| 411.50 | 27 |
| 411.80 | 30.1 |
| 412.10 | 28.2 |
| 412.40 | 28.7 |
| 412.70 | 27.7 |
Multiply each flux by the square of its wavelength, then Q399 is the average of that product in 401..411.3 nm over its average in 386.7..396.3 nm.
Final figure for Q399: 1.2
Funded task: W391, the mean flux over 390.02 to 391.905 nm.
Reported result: 26.2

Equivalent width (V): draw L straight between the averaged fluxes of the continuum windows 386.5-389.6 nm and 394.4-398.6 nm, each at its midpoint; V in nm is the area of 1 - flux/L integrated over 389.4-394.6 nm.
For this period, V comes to 0.288 nm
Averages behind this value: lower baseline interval 27.8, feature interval 25.3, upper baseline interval 25.5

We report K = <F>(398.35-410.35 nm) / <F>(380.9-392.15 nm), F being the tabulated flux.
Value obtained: 1.1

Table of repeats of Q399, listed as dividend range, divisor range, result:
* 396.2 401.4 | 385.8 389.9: 1.02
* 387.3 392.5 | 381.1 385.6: 1.08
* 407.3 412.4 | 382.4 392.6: 1.20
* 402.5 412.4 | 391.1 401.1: 1.15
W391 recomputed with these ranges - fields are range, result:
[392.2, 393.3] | 24.9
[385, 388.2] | 29.2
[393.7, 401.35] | 26.4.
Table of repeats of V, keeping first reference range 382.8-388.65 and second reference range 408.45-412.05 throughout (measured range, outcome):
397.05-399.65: 0.20 nm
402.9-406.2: -0.08 nm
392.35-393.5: 0.14 nm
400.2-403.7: -0.10 nm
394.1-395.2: 0.02 nm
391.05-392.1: -0.01 nm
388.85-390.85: 0.18 nm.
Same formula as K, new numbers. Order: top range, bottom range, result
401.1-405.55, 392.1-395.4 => 1.15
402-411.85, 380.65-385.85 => 1.13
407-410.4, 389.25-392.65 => 1.11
